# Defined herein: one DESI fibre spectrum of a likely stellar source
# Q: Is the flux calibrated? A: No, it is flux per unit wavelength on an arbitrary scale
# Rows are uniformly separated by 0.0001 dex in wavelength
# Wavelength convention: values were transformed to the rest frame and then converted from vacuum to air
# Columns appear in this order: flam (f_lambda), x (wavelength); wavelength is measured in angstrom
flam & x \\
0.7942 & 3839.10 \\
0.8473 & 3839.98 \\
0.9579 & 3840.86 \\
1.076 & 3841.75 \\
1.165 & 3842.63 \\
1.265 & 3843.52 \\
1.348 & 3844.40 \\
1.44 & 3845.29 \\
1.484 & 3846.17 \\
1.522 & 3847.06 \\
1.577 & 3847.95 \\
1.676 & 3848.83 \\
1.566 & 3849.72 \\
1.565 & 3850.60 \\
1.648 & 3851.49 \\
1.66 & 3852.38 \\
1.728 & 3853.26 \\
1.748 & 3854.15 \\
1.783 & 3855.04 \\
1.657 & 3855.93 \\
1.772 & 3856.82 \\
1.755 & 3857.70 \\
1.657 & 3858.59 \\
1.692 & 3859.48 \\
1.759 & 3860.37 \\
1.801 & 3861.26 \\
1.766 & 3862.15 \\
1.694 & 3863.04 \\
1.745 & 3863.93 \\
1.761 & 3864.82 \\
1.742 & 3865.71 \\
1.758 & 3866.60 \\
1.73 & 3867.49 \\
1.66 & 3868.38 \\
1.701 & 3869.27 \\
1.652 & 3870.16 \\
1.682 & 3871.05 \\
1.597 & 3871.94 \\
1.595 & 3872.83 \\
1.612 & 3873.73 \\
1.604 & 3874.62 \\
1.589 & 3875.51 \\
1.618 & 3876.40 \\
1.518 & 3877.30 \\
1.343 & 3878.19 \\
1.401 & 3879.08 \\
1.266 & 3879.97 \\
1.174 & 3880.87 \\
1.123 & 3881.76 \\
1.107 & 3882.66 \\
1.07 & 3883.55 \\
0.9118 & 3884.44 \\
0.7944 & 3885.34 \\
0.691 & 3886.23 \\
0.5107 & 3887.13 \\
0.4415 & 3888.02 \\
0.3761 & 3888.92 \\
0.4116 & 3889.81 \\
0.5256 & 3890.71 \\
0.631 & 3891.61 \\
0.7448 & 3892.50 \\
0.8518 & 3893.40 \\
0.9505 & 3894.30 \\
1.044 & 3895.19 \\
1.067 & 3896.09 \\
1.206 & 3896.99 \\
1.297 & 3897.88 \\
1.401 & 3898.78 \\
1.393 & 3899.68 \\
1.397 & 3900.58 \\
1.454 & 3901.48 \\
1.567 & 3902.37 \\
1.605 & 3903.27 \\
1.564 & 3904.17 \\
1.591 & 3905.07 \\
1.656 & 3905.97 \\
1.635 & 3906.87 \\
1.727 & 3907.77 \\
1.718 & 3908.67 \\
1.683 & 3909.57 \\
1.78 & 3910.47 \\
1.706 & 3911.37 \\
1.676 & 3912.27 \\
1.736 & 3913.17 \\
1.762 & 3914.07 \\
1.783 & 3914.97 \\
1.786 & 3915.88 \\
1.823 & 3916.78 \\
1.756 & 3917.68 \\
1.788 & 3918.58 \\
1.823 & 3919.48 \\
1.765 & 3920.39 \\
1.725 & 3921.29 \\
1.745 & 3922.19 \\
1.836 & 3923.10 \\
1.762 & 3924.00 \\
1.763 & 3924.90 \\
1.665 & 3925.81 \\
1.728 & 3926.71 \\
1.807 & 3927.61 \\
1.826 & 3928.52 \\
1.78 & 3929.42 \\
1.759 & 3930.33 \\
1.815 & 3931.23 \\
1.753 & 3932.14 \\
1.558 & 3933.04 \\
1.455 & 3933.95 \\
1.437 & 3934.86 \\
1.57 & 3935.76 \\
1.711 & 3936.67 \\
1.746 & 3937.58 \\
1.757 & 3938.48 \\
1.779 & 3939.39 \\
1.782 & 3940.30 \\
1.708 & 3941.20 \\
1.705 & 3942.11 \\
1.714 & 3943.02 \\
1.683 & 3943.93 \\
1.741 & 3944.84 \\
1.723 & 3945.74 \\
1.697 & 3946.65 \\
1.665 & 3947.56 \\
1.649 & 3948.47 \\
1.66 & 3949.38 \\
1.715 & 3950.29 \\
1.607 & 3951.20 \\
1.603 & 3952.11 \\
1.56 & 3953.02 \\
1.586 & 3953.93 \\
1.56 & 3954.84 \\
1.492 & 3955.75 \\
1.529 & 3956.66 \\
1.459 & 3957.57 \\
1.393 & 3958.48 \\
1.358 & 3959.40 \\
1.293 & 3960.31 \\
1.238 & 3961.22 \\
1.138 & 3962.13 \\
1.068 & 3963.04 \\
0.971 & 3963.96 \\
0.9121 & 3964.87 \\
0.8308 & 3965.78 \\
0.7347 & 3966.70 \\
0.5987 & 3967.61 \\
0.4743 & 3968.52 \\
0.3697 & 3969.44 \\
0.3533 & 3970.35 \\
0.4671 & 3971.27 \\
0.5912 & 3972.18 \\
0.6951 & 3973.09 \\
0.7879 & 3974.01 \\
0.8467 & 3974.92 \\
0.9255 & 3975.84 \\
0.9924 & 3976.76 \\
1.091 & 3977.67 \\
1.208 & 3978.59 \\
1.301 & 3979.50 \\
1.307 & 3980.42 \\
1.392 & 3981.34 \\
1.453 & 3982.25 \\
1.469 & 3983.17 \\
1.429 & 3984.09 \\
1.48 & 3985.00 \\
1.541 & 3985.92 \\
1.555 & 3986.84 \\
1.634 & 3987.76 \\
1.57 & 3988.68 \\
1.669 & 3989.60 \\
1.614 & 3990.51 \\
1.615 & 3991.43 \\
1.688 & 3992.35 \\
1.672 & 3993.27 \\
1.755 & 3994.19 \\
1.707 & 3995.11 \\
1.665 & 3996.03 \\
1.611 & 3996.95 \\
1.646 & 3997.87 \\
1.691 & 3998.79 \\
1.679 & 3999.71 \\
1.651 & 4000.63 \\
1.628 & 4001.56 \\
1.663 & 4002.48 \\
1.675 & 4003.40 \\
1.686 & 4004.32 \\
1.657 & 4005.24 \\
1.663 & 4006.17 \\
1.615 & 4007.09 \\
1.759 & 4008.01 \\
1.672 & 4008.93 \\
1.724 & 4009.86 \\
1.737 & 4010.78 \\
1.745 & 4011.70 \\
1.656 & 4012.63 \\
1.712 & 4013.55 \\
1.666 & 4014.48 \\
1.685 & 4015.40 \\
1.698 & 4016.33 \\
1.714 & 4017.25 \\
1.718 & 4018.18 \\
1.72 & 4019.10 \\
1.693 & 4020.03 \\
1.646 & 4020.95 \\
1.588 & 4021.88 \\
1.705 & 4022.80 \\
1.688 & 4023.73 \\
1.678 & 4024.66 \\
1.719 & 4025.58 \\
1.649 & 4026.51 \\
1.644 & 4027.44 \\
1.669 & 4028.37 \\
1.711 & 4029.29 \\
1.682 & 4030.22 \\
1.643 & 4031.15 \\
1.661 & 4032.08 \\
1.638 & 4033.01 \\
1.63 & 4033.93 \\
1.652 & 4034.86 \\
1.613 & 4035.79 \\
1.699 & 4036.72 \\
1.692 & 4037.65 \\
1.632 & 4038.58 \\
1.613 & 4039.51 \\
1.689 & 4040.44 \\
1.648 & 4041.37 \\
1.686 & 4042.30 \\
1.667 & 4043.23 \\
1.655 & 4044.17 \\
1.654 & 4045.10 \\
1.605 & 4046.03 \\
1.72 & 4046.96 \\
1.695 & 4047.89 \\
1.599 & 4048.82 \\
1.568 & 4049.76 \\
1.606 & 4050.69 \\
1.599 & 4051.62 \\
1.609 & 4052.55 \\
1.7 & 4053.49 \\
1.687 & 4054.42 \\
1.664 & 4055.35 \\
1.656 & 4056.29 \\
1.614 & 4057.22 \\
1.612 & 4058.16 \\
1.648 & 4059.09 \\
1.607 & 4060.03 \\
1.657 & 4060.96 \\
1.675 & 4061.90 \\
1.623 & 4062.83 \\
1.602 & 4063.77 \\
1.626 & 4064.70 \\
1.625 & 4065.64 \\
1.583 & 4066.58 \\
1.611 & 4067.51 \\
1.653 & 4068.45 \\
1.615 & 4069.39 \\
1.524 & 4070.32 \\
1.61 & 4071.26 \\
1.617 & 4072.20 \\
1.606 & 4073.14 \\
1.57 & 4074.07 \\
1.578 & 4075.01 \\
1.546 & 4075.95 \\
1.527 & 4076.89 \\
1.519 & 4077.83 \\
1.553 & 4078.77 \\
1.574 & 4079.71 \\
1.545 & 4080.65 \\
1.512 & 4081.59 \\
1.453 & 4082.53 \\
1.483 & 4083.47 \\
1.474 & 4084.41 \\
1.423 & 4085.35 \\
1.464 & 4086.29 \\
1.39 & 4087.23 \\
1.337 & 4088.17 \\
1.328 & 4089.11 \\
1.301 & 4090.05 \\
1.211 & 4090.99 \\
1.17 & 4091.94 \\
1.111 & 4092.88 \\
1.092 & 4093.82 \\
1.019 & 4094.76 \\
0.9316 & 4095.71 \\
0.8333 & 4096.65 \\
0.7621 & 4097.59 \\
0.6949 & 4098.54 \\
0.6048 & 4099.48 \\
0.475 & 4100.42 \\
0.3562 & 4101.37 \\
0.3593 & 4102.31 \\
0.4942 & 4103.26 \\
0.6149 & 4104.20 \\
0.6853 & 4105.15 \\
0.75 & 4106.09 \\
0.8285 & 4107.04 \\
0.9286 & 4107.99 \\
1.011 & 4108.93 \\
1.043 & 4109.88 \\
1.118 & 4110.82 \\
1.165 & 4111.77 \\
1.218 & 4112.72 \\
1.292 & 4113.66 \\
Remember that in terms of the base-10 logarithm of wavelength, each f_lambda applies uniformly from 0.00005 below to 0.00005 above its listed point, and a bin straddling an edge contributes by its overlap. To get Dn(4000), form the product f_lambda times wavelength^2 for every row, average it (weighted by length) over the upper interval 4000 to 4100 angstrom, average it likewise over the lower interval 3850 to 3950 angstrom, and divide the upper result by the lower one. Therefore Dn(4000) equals 1.10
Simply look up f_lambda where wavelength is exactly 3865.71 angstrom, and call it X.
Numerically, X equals 1.742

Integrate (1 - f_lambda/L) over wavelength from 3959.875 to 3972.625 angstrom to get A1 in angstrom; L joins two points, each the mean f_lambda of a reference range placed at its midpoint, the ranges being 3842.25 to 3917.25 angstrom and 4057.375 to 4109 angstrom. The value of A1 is 5.42 angstrom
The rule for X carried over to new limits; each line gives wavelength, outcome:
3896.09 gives 1.067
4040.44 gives 1.689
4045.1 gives 1.654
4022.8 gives 1.705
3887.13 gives 0.5107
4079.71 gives 1.574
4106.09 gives 0.75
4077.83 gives 1.519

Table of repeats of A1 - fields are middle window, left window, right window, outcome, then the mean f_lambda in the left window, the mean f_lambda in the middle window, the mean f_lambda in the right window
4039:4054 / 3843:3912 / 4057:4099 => -2.3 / 1.41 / 1.64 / 1.43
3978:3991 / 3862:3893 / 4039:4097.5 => -0.6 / 1.27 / 1.47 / 1.52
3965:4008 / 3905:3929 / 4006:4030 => 9.8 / 1.75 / 1.31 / 1.69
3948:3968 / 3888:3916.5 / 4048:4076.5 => 1.6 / 1.33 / 1.32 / 1.62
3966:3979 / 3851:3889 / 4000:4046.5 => 7.1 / 1.47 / 0.724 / 1.67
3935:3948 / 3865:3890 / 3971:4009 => -3.1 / 1.29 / 1.71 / 1.44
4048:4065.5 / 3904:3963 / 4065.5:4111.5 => -4.5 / 1.66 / 1.63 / 1.2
